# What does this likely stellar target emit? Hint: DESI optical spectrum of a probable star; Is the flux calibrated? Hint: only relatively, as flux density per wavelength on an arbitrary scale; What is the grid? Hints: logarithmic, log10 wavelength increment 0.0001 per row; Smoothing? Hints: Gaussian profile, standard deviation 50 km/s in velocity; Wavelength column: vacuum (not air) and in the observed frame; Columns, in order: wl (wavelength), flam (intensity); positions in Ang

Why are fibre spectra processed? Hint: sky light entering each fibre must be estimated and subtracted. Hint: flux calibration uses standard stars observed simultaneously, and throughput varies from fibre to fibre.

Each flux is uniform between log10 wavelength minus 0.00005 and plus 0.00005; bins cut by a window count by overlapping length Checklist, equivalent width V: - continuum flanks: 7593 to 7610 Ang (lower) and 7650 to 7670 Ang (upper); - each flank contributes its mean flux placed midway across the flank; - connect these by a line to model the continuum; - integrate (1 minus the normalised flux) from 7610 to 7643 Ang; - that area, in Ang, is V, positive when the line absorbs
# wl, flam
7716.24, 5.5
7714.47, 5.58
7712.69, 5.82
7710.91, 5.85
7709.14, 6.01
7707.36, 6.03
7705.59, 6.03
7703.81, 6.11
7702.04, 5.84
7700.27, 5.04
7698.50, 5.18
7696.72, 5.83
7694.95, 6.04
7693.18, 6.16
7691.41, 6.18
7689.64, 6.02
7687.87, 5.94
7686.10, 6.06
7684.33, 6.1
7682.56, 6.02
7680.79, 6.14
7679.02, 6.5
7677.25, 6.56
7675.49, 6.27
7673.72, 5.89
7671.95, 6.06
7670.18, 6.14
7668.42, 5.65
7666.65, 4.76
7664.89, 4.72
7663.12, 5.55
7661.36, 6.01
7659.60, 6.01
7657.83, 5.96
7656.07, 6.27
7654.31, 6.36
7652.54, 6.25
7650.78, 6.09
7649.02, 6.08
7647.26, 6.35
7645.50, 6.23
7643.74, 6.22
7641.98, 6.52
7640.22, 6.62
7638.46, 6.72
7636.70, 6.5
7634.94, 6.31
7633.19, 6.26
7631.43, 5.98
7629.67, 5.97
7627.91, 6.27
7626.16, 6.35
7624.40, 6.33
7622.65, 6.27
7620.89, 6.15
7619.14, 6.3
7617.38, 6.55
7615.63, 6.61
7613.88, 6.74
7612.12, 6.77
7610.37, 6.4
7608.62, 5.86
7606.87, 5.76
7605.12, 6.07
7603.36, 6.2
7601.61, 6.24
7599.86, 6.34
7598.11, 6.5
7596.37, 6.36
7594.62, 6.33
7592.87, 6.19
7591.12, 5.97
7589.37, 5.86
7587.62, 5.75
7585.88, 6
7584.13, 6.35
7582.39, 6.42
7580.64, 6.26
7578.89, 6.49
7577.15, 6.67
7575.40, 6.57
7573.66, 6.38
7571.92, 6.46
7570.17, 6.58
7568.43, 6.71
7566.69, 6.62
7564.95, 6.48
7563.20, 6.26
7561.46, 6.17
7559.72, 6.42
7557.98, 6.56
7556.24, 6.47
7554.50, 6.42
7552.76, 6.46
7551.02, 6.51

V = -2.1 Ang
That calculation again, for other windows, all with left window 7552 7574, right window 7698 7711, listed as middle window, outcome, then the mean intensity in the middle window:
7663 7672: 0.81 Ang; 5.42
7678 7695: -0.75 Ang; 6.12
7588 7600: 0.22 Ang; 6.19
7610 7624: -0.61 Ang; 6.47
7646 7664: -0.24 Ang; 6.1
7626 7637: -0.15 Ang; 6.21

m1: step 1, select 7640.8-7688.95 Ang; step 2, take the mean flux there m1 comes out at 6.03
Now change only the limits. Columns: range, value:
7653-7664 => 6.04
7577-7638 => 6.27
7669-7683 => 6.19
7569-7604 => 6.3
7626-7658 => 6.29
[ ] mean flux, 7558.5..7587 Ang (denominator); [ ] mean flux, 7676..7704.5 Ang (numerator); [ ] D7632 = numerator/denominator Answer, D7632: 0.93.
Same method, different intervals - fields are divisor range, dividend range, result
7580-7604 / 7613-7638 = 1.02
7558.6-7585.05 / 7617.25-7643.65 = 0.98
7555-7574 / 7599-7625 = 0.98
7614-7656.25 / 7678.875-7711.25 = 0.94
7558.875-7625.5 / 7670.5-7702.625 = 0.95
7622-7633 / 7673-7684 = 1.01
